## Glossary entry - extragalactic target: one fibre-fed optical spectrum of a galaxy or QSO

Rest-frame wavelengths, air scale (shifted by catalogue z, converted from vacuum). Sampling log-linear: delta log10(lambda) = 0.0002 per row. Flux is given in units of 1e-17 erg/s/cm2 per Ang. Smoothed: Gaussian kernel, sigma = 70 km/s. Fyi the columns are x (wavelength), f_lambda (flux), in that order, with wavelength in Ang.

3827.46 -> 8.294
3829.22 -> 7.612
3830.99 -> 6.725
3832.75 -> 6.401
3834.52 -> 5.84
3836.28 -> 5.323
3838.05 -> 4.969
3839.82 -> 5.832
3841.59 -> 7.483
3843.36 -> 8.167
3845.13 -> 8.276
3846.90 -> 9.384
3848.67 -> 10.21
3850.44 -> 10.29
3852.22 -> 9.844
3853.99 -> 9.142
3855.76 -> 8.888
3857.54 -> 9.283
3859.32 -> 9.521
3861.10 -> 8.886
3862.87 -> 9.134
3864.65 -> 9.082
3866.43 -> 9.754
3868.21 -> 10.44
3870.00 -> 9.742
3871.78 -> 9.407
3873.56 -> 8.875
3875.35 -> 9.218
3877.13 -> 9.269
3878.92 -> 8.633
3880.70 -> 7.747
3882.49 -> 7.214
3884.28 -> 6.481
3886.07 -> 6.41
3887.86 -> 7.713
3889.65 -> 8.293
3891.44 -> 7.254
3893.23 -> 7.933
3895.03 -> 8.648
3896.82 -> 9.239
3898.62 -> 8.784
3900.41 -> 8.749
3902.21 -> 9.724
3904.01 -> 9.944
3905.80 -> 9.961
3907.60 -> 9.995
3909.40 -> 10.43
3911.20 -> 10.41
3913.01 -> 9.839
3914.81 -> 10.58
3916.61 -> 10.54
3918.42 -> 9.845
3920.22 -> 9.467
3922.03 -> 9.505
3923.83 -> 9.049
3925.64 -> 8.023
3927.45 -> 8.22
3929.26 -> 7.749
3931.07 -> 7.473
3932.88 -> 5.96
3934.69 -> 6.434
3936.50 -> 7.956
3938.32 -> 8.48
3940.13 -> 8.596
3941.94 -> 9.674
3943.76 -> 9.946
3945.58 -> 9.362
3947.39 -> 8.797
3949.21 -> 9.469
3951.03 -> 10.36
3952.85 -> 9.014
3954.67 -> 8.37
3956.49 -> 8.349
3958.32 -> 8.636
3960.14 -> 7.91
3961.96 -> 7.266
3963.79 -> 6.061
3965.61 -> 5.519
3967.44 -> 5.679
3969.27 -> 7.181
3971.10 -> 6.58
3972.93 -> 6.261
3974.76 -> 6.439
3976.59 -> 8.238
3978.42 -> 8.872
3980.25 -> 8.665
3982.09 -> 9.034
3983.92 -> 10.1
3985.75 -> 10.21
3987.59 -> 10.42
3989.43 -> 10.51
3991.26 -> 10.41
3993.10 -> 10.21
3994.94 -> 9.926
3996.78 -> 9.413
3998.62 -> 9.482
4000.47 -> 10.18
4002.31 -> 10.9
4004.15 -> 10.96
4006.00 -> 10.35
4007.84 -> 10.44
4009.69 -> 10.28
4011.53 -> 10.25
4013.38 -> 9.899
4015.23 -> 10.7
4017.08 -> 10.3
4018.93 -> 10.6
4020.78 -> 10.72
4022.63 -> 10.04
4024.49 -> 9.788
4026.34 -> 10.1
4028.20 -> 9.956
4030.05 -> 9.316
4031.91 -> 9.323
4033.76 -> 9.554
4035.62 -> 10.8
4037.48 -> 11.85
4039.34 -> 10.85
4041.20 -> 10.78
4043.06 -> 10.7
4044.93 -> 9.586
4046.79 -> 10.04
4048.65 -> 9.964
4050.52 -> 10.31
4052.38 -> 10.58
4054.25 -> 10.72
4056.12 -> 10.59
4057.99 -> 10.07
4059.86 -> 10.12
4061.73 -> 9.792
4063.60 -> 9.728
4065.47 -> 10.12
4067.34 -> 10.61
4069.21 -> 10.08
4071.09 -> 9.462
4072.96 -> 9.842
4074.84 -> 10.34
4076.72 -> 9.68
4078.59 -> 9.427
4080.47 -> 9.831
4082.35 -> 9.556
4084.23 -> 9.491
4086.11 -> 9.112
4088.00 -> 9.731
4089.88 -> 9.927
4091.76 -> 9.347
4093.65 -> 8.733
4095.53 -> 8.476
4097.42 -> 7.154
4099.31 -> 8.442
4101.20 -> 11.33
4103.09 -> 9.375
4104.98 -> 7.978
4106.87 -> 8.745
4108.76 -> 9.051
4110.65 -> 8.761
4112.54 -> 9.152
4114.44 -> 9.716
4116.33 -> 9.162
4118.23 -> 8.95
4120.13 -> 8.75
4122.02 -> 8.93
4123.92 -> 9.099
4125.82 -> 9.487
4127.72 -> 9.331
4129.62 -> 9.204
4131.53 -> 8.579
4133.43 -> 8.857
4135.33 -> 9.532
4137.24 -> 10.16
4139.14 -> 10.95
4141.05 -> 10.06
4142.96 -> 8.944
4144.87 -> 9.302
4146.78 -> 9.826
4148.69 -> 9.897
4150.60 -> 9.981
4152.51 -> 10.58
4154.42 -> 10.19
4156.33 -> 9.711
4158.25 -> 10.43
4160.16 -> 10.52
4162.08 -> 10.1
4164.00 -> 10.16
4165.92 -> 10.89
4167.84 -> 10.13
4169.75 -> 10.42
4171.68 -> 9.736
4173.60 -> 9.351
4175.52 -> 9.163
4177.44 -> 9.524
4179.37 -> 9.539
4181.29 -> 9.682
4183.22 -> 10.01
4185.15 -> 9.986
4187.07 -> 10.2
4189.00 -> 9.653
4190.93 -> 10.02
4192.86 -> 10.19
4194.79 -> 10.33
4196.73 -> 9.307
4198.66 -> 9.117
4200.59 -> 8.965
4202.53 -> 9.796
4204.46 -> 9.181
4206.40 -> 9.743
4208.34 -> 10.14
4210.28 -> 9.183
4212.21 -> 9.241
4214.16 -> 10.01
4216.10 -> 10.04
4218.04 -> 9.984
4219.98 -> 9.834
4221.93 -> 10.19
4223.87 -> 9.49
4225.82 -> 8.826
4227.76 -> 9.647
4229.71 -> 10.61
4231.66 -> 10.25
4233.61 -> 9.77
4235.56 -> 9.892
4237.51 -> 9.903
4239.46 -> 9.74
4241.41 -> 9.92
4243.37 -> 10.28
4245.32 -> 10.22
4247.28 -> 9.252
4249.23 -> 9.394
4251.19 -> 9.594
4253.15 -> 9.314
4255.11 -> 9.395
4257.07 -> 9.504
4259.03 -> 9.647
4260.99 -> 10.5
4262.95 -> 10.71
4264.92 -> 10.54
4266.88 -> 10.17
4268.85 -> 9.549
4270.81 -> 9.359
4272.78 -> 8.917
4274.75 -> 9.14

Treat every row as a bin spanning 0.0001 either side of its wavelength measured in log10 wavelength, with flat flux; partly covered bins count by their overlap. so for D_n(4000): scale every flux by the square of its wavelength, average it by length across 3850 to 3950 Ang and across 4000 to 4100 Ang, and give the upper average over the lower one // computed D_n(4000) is 1.21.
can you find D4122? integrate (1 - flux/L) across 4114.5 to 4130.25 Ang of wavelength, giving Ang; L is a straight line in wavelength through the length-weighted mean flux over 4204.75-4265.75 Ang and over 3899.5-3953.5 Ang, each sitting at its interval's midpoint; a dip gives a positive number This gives 0.7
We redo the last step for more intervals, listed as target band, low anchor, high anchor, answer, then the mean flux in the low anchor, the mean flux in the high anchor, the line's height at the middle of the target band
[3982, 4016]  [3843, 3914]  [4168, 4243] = -3.4 Ang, 9.01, 9.76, 9.29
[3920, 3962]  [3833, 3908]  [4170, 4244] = 1.3 Ang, 8.52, 9.75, 8.78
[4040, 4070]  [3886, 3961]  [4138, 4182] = -2.4 Ang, 8.86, 9.96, 9.47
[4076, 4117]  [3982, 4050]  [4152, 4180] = 3.8 Ang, 10.2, 10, 10.1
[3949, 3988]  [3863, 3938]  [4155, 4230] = 4.1 Ang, 8.78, 9.82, 9.02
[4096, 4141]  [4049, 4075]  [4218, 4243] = 4.0 Ang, 10.2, 9.86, 10.1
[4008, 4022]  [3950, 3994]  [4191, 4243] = -2.9 Ang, 8.35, 9.75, 8.6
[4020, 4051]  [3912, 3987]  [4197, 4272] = -5.0 Ang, 8.39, 9.76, 8.8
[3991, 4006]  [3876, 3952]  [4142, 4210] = -1.8 Ang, 8.77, 9.84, 9.11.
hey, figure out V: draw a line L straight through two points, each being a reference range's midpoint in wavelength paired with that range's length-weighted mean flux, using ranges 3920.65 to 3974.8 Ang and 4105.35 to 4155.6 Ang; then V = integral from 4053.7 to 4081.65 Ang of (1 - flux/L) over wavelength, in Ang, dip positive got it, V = -3.4 Ang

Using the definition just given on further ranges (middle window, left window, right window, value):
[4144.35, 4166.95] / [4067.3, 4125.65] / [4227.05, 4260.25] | -1.58 Ang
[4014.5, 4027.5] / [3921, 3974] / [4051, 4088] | -1.61 Ang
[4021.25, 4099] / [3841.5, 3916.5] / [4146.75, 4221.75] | -2.87 Ang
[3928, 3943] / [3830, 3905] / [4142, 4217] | 1.52 Ang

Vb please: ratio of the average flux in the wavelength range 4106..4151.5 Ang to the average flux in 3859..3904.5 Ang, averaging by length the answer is 1.08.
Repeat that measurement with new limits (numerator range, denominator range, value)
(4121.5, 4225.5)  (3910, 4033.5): 1.07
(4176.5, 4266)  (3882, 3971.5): 1.16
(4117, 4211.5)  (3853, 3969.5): 1.12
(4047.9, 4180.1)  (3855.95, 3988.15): 1.12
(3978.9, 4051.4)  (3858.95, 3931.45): 1.13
